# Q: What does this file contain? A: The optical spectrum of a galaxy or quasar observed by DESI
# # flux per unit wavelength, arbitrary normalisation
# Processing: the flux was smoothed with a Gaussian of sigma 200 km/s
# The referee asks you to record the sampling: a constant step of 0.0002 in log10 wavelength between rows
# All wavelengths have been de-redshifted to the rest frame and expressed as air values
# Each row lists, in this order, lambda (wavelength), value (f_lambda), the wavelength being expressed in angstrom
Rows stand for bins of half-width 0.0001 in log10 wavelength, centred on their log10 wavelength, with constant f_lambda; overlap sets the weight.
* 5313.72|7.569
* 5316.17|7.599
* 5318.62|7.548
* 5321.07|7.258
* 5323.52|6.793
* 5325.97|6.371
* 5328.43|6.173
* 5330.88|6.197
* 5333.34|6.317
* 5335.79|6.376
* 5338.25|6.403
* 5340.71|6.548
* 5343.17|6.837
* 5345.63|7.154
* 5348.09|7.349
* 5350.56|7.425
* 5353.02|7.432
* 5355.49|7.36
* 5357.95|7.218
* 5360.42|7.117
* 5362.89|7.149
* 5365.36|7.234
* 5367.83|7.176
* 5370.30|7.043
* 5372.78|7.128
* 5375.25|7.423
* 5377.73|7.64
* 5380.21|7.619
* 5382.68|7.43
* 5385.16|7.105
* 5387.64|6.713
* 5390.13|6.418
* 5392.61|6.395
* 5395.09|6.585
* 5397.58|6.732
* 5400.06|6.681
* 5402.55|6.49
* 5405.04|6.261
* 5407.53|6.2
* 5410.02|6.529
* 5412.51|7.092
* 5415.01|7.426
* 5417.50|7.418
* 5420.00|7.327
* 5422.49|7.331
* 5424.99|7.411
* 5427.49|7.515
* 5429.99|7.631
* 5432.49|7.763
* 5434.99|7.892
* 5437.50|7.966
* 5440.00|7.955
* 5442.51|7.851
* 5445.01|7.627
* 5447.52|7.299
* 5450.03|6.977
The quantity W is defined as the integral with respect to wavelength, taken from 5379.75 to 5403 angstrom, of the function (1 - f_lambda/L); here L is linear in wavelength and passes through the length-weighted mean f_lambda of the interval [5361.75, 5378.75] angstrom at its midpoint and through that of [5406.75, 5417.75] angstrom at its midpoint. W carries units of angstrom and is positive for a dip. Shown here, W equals 0.9 angstrom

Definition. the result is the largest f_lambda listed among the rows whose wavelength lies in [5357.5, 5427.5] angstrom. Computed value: 7.64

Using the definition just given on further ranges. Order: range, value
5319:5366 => 7.432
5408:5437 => 7.892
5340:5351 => 7.425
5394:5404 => 6.732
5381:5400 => 7.43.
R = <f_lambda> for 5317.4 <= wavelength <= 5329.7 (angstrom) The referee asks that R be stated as 6.83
